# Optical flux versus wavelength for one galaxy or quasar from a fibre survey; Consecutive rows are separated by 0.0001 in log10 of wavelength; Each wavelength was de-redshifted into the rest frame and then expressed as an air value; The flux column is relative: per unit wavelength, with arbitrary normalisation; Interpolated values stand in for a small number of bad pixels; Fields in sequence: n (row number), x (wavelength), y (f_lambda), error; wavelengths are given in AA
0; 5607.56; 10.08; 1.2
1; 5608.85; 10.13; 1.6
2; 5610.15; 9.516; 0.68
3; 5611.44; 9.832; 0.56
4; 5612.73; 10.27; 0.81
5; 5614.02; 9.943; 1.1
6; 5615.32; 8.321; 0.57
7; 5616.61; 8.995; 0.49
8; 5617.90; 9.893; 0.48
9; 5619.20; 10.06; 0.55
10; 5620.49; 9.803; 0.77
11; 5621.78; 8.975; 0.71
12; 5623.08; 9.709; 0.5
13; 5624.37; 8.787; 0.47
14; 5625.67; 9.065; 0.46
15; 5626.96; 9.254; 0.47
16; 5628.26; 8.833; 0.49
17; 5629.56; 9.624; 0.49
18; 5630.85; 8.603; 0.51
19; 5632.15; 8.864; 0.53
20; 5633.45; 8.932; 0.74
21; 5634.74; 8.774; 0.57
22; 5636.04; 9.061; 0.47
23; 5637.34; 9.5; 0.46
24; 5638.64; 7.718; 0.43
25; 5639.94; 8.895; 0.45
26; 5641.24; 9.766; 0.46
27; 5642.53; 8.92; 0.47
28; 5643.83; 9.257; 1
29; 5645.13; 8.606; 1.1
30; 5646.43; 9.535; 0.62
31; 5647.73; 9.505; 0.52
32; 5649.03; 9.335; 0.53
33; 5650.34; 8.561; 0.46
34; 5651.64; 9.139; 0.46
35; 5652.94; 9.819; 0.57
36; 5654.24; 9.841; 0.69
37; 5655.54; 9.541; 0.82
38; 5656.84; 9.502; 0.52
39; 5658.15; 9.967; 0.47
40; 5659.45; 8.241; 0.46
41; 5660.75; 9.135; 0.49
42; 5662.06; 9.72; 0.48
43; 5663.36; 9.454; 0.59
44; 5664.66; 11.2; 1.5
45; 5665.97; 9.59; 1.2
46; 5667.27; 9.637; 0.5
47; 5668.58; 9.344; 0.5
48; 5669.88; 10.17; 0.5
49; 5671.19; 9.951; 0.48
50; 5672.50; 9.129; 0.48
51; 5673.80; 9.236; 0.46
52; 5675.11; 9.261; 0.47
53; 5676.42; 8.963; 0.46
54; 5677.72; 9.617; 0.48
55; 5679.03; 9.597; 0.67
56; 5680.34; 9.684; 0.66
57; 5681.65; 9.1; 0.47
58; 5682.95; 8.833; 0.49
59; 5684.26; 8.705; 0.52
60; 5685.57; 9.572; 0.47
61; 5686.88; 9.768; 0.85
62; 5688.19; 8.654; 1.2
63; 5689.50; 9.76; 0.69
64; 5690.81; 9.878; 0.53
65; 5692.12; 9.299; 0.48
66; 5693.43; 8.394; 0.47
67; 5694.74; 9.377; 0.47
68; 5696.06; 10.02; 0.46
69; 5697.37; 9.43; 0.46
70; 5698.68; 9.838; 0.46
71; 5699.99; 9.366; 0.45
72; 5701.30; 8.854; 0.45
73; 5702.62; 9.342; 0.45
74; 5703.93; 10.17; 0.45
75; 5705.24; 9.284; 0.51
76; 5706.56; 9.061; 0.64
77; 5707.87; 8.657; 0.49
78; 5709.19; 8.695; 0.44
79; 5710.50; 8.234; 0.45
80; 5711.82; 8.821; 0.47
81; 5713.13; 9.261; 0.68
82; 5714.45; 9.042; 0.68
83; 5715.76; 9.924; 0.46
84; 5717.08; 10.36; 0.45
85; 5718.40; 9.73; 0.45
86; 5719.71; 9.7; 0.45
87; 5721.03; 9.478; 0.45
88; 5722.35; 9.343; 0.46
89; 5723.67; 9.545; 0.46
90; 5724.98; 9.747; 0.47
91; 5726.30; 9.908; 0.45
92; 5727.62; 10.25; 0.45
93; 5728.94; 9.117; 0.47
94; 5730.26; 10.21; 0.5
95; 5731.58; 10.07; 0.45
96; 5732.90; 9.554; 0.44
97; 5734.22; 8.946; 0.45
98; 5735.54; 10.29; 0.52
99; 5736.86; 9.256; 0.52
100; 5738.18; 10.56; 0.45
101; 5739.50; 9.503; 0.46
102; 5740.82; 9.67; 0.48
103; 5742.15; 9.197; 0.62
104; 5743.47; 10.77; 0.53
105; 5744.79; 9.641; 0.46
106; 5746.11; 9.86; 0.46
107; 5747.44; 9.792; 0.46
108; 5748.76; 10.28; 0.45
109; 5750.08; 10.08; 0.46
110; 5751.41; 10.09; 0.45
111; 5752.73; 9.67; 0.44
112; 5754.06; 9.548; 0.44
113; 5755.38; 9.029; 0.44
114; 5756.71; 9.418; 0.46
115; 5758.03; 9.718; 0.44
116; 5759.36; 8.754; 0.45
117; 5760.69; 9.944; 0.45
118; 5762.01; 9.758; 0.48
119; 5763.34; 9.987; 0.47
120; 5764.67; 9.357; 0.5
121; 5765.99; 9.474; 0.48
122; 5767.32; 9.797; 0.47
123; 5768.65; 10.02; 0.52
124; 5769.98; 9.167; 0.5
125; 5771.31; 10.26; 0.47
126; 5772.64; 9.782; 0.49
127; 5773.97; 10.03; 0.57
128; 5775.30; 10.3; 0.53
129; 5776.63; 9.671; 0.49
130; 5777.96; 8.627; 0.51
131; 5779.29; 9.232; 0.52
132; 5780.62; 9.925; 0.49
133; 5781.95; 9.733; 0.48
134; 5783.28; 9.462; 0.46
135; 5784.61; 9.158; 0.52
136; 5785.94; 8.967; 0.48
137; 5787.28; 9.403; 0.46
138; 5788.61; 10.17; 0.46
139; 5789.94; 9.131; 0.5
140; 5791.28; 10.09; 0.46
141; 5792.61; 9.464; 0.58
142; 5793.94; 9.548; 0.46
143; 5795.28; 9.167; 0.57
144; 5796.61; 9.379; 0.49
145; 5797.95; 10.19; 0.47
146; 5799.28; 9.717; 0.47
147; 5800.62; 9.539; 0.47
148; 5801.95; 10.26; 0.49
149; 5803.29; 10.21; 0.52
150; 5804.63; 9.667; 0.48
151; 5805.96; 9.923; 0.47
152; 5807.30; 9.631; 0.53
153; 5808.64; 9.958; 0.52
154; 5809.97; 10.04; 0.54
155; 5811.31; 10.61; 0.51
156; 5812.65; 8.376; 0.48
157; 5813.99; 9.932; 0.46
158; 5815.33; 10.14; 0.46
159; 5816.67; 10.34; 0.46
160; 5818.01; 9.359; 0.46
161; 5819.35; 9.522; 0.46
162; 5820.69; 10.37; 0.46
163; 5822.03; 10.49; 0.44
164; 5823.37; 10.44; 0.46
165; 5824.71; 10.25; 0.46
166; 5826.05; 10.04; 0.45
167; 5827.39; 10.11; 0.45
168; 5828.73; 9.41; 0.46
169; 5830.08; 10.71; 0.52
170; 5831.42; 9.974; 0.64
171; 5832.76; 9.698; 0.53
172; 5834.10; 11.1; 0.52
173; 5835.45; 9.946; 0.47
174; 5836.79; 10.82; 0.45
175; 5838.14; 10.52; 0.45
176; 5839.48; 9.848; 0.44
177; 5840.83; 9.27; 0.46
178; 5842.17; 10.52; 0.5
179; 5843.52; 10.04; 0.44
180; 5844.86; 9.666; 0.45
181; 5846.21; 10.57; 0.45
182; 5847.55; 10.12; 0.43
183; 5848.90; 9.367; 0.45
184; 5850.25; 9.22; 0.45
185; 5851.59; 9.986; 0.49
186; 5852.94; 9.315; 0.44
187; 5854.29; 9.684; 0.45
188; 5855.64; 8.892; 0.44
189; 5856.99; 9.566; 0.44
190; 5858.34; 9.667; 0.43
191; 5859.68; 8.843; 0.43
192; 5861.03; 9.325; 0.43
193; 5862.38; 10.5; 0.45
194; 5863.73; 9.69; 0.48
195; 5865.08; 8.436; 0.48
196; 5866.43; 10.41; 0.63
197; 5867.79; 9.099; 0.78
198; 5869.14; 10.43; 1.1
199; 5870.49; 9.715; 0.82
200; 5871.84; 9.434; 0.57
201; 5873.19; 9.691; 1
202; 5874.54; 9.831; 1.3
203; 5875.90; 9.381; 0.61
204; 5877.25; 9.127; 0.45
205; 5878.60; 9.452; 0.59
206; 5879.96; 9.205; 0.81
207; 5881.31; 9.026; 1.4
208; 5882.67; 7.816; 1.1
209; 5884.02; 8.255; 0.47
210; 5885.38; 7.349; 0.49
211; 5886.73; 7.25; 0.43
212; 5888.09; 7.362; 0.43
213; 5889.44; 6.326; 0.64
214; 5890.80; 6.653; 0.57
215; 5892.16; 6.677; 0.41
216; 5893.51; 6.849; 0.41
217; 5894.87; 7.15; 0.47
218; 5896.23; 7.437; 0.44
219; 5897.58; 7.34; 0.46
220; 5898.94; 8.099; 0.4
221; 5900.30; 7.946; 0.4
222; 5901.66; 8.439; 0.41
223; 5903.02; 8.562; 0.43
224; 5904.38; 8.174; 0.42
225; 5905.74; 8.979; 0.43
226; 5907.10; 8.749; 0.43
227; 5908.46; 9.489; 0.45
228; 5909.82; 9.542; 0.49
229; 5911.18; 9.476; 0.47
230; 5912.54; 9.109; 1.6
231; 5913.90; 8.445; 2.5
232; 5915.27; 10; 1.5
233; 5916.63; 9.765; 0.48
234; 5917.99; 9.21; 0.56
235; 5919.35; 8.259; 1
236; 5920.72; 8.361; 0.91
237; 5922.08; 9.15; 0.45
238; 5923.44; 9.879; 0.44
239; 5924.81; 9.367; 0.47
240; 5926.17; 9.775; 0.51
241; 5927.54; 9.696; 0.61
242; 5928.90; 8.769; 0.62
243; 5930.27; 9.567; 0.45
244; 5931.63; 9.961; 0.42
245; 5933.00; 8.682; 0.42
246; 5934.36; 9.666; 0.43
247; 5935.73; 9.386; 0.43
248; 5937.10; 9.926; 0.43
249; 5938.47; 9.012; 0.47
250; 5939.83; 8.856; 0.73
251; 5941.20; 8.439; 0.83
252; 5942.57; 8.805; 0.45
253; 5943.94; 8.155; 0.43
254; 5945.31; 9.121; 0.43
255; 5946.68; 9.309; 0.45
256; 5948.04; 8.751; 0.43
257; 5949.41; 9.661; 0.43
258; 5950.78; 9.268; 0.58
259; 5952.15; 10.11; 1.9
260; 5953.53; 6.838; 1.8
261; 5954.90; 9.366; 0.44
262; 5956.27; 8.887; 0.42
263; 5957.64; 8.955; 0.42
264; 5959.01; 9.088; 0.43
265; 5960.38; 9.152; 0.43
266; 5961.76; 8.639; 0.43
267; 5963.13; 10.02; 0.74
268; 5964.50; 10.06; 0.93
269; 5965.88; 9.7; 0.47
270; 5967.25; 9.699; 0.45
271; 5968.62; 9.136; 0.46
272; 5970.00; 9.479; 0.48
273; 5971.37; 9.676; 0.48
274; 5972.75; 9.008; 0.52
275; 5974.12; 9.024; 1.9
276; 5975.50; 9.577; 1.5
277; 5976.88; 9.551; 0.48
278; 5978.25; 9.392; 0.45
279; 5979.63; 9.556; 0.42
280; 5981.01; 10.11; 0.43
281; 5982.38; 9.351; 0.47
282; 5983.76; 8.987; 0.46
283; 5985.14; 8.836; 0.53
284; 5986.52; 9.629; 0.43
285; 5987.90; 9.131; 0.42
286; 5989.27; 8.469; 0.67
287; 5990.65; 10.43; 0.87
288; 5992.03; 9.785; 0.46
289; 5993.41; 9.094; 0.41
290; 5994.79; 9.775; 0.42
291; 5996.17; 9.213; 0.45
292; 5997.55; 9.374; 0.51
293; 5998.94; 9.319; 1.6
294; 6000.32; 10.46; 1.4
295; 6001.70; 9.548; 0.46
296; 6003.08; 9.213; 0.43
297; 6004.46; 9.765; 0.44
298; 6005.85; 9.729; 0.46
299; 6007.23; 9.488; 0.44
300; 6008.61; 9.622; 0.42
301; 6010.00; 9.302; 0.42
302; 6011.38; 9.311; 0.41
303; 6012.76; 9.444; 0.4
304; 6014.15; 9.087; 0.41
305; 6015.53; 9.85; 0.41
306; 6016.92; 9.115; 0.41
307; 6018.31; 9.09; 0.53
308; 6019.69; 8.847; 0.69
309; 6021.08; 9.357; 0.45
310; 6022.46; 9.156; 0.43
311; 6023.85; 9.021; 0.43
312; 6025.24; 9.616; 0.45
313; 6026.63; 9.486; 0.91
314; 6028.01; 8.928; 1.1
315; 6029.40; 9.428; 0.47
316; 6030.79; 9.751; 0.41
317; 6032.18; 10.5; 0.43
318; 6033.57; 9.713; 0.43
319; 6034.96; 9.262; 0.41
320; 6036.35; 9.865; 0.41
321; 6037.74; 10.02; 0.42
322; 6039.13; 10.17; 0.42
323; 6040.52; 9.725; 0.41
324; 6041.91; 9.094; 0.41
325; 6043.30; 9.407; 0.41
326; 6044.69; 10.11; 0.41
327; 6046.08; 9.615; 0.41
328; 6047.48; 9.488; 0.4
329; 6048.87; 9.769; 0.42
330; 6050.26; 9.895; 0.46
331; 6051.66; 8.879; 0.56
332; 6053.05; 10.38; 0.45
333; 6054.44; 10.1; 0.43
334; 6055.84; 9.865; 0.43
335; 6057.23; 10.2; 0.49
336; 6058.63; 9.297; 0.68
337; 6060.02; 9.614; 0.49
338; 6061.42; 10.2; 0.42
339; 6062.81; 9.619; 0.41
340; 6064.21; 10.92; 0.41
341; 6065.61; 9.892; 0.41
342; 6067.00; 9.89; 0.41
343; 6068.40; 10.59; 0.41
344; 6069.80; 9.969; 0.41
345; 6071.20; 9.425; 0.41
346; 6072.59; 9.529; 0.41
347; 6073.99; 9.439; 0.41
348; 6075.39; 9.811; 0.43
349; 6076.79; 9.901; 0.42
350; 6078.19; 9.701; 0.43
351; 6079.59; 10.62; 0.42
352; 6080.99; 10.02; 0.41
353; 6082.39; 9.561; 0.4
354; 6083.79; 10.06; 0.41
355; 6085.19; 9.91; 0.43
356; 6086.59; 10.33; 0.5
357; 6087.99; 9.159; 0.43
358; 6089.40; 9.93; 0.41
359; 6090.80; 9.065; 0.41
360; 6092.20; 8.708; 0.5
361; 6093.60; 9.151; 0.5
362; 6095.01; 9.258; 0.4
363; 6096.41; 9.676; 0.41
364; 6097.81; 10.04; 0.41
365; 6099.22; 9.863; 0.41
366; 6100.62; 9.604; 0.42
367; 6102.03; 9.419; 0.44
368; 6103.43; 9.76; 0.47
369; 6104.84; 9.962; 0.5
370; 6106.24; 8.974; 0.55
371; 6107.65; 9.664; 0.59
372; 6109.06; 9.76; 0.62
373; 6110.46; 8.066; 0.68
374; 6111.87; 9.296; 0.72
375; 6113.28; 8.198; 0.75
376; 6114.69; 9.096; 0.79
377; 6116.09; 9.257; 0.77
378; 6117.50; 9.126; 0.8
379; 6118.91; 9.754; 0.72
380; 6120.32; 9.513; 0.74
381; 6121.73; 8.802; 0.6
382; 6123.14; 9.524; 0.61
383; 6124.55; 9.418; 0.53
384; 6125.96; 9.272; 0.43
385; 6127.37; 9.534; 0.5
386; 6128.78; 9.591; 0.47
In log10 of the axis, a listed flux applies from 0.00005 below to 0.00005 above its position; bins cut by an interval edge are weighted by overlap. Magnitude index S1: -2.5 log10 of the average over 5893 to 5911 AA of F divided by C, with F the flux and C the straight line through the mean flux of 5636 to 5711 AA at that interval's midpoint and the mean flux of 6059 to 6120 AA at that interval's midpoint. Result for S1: 0.15 mag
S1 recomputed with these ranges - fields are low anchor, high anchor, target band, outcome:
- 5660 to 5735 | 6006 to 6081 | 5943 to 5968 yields 0.05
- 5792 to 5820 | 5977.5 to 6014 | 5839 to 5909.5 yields 0.09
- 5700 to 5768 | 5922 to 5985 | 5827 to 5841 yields -0.08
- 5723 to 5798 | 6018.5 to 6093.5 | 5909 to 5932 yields 0.04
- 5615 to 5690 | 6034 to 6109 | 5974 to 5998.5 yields 0.03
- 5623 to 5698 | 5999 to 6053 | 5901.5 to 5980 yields 0.03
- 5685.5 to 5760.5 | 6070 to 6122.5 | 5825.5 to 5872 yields -0.03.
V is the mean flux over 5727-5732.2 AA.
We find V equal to 9.9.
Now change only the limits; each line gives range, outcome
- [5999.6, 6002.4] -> 10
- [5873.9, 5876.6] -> 9.58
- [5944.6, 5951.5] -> 9.23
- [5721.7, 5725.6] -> 9.56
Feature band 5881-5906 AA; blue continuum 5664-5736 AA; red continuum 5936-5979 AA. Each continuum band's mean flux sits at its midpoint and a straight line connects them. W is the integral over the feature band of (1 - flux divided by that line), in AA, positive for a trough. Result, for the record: 4.4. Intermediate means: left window 9.47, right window 9.18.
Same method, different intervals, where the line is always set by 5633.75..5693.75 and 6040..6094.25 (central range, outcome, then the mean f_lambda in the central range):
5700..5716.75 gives 0.4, 9.15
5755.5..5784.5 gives -0.5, 9.62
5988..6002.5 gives 0.2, 9.53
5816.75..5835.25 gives -1.2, 10.1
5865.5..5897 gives 3.8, 8.43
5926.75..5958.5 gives 1.8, 9.1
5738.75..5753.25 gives -0.7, 9.88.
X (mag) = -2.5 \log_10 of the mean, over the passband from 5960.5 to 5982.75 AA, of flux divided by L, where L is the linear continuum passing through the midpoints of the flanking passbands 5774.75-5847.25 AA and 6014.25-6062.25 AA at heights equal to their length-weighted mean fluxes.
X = 0.02 mag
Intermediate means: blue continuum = 9.87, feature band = 9.49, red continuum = 9.61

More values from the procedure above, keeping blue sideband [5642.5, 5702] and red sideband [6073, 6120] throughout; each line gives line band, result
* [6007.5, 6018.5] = 0.01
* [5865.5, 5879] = -0.02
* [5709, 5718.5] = 0.02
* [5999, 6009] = -0.02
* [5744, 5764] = -0.03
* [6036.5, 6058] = -0.03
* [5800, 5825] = -0.06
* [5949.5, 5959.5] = 0.06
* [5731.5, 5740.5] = -0.03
